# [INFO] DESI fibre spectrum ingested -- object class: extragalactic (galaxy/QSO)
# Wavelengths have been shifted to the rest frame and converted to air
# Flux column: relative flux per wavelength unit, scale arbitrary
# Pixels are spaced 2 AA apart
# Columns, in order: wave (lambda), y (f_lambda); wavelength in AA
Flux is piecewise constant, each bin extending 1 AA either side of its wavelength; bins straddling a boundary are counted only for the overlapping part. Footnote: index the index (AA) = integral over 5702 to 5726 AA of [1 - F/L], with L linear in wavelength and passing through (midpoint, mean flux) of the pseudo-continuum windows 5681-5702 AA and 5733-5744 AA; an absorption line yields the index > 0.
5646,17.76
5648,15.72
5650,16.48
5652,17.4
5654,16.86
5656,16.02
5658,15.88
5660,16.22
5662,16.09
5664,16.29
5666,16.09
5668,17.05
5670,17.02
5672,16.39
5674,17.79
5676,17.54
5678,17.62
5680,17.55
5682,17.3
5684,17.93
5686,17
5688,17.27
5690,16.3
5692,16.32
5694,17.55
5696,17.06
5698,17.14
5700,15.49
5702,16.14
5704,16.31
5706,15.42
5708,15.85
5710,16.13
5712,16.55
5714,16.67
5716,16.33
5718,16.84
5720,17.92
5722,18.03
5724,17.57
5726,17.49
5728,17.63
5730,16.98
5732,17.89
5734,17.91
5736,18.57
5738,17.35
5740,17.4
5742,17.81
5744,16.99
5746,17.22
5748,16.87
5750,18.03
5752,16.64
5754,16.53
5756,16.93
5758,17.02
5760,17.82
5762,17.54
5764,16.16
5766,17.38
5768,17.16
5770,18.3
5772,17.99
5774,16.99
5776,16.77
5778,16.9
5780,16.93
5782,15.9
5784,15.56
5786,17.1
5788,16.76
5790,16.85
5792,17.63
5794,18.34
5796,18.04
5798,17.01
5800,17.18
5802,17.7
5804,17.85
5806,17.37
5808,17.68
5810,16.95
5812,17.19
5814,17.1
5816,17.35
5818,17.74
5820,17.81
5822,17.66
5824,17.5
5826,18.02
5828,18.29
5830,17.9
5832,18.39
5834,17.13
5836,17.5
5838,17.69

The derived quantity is 0.8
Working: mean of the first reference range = 16.9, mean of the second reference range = 17.7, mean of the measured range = 16.7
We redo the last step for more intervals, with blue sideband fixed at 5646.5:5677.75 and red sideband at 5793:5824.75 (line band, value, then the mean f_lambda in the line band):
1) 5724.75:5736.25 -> -0.4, 17.7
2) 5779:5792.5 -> 0.6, 16.6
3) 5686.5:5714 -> 0.7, 16.4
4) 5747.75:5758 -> 0.1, 17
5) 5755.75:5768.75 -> 0.1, 17.2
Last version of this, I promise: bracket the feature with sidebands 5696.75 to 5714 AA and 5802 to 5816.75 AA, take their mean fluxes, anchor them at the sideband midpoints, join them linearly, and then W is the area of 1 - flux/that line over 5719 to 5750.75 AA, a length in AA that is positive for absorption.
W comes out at -2.1 AA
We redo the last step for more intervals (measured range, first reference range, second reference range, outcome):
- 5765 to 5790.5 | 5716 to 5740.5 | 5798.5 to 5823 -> 0.78 AA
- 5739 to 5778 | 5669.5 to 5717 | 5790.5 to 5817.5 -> -0.09 AA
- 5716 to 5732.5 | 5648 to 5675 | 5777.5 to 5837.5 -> -0.54 AA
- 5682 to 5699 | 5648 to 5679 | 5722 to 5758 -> -0.15 AA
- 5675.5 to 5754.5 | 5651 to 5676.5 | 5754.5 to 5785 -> -1.19 AA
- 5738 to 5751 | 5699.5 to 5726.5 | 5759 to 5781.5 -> -0.32 AA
